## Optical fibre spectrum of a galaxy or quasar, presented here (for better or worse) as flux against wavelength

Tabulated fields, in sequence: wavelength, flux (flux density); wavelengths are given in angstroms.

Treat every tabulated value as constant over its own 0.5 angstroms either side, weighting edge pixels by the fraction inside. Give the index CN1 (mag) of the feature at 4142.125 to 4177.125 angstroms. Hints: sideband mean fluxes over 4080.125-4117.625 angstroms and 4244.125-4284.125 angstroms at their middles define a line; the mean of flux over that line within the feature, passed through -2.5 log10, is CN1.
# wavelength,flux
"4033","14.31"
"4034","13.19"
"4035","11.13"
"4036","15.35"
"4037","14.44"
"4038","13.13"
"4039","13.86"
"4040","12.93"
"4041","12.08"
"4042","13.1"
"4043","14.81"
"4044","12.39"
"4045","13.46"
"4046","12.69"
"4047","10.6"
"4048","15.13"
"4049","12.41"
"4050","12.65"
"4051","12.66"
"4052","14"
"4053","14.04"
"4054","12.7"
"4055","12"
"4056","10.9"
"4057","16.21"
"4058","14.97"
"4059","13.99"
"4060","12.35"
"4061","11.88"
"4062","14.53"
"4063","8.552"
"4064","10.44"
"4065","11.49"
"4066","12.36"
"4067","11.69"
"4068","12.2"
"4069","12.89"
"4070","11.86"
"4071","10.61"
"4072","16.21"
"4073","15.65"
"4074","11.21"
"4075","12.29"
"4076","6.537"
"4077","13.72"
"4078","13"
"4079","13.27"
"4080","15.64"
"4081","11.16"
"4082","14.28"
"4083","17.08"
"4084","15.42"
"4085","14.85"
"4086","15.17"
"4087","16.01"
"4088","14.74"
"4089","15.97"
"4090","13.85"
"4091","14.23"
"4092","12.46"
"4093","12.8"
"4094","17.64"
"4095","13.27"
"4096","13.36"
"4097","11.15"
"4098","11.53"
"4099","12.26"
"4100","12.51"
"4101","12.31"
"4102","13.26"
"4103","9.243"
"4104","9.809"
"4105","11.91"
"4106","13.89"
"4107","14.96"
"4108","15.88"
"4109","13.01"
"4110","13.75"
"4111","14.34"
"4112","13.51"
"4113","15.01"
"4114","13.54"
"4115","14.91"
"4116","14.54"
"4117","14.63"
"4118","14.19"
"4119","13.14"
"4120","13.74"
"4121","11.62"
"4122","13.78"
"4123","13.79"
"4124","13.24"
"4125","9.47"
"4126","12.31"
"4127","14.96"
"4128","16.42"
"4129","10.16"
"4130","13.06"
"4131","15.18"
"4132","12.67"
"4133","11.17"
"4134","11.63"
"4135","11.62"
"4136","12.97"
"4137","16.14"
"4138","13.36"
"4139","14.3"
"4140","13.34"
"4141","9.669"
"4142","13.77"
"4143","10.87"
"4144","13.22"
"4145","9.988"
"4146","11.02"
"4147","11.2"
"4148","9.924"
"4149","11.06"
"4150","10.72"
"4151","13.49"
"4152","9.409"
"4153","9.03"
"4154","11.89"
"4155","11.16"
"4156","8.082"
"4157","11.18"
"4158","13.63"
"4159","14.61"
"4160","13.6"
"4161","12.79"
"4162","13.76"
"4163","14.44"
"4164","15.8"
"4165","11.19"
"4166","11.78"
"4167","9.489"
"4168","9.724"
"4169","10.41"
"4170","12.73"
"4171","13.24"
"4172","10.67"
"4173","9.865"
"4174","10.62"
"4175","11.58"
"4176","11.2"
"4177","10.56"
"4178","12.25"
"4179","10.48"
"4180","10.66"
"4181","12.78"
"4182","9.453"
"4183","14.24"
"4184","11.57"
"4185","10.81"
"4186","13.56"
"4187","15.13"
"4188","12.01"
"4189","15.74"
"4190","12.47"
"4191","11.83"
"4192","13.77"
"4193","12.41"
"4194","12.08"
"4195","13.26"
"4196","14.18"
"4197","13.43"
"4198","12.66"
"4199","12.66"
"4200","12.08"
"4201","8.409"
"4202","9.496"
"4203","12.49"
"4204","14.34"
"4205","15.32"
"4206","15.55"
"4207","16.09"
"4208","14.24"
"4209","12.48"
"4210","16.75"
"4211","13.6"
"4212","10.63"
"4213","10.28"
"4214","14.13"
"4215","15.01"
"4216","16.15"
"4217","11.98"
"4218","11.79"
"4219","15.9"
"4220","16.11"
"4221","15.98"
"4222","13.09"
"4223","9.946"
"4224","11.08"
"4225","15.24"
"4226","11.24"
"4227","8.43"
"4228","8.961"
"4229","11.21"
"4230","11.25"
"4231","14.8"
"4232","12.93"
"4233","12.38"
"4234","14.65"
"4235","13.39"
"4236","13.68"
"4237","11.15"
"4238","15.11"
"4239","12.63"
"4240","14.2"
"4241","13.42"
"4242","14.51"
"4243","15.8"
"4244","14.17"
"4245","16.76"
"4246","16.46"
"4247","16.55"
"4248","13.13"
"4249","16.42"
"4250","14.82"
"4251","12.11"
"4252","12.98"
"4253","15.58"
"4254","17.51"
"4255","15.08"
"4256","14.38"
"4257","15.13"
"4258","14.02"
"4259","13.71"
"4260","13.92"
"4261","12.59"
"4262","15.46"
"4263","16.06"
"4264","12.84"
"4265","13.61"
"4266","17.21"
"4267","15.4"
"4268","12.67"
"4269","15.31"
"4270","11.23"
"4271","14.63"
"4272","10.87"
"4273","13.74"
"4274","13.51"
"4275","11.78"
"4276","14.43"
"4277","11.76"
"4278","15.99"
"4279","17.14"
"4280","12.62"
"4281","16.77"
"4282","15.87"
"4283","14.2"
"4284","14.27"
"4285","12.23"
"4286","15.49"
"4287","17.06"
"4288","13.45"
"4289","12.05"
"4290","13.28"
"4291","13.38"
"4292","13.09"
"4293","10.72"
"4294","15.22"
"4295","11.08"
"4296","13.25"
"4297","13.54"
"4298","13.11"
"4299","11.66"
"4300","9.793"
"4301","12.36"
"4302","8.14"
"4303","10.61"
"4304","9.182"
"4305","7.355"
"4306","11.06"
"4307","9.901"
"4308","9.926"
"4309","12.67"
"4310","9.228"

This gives 0.21 mag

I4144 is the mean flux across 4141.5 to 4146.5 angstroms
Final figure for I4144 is 11.8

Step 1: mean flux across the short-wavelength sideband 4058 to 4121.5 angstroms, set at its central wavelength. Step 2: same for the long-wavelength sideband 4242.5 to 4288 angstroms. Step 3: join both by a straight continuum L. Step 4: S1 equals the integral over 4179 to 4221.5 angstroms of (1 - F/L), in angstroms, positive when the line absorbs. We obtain 2.7 angstroms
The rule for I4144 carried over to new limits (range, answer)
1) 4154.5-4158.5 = 11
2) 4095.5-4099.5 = 12.1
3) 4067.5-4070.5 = 12.3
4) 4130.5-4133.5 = 13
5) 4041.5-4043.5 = 14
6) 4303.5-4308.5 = 9.48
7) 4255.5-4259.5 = 14.3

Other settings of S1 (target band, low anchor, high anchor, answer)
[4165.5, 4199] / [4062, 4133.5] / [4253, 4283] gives 4.2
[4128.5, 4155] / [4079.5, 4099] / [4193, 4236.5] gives 3.4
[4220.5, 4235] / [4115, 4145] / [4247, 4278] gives 1.7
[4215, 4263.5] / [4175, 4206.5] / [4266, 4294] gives -2.2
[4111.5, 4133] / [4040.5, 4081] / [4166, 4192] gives -2.2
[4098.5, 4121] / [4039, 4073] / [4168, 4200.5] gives -1.4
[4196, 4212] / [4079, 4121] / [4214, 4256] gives 0.6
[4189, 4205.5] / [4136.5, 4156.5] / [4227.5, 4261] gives 0.2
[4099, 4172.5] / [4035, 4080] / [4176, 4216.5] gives 1.6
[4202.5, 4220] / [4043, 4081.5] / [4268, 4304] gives -1.3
